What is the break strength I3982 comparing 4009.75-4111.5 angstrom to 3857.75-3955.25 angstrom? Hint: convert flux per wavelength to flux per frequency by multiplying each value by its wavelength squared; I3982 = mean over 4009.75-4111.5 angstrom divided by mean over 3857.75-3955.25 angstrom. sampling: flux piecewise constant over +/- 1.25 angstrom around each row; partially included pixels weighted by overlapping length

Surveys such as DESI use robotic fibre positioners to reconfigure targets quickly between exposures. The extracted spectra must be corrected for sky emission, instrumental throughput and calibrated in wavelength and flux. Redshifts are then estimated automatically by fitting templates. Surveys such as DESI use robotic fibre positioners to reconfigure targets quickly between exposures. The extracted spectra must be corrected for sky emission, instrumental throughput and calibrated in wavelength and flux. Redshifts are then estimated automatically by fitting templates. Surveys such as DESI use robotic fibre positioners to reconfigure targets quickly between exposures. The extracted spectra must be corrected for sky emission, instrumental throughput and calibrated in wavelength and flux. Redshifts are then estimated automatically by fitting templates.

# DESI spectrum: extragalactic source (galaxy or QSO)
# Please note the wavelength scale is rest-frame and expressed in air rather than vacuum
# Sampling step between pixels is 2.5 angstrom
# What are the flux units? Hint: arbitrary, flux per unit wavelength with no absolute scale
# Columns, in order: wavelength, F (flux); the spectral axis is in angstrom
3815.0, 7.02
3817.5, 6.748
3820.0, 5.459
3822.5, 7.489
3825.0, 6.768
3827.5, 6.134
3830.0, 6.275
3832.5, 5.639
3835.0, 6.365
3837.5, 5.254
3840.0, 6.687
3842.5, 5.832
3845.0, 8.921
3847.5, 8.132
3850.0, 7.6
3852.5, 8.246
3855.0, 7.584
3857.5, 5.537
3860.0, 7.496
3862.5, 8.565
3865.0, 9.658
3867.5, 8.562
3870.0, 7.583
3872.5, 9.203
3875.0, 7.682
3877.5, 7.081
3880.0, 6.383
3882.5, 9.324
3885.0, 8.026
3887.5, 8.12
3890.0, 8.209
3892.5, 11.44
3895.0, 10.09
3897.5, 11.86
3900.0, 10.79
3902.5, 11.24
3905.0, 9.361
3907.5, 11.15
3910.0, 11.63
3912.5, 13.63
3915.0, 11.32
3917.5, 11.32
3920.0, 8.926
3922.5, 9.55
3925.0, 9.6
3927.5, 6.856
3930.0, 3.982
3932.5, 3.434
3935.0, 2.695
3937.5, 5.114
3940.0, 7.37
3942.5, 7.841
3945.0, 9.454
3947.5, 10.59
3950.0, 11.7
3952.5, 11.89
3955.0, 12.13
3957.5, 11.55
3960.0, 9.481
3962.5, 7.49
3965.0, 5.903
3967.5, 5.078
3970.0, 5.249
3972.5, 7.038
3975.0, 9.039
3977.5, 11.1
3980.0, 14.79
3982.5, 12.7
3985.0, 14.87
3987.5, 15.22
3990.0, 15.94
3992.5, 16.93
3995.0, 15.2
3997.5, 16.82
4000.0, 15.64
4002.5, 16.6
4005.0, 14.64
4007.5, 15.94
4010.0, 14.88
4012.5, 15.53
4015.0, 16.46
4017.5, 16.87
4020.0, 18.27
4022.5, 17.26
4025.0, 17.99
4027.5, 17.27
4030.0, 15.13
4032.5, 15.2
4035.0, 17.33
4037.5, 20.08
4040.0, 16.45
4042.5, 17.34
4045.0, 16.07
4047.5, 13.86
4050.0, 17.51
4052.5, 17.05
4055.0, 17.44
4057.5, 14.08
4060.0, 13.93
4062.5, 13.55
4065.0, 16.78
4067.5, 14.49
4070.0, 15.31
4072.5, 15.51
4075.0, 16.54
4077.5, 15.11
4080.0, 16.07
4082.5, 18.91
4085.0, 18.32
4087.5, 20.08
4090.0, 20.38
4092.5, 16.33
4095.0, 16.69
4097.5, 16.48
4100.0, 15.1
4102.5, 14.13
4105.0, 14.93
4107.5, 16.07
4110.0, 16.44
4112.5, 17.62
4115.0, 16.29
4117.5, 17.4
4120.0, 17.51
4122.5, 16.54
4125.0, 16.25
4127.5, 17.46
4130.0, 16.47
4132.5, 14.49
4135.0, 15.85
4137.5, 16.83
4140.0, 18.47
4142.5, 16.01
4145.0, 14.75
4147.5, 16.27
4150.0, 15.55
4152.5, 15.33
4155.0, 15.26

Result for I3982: 1.99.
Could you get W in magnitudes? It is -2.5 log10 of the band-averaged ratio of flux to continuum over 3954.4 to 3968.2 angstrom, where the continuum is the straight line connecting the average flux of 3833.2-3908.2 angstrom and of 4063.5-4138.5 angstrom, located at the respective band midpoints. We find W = 0.32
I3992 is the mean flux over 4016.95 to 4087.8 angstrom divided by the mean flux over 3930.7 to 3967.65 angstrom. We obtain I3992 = 2.03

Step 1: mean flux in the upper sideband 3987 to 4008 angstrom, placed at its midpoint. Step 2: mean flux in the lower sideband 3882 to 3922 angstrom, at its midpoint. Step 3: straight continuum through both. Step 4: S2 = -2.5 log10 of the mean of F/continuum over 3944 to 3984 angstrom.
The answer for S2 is 0.390 mag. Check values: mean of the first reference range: 10.4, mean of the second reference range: 15.9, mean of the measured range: 9.73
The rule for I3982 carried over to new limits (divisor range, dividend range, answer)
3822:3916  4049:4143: 2.18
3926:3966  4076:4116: 2.26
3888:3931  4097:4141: 1.80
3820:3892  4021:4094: 2.47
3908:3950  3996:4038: 2.04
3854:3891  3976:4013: 2.02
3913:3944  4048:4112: 2.34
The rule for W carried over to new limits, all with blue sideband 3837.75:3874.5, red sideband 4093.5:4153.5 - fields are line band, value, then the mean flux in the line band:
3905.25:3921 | -0.18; 11.2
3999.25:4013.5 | -0.24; 15.5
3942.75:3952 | 0.03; 10.4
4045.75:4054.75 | -0.17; 16.3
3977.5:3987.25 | -0.18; 13.8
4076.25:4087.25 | -0.17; 17.4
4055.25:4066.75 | -0.04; 14.8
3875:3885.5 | 0.11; 7.68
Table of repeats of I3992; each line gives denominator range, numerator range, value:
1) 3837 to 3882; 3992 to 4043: 2.17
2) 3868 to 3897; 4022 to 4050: 1.96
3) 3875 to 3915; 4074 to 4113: 1.70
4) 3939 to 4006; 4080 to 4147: 1.45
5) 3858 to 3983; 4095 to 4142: 1.82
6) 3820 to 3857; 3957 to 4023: 1.92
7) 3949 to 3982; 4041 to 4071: 1.65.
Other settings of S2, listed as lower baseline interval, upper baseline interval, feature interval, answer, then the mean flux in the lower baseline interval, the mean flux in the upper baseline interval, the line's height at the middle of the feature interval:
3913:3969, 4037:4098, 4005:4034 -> -0.21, 8.39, 16.5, 13.4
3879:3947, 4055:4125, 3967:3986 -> 0.15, 8.87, 16.3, 11.5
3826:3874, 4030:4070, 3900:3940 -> 0.18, 7.33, 16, 10.4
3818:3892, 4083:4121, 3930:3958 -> 0.31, 7.41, 17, 10.8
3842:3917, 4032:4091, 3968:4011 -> 0.01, 9.06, 16.6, 13.6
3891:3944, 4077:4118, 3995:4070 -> -0.16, 9.01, 16.9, 14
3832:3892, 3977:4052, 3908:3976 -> 0.36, 7.64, 16.1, 12.1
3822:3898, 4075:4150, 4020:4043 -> -0.24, 7.76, 16.6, 13.8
